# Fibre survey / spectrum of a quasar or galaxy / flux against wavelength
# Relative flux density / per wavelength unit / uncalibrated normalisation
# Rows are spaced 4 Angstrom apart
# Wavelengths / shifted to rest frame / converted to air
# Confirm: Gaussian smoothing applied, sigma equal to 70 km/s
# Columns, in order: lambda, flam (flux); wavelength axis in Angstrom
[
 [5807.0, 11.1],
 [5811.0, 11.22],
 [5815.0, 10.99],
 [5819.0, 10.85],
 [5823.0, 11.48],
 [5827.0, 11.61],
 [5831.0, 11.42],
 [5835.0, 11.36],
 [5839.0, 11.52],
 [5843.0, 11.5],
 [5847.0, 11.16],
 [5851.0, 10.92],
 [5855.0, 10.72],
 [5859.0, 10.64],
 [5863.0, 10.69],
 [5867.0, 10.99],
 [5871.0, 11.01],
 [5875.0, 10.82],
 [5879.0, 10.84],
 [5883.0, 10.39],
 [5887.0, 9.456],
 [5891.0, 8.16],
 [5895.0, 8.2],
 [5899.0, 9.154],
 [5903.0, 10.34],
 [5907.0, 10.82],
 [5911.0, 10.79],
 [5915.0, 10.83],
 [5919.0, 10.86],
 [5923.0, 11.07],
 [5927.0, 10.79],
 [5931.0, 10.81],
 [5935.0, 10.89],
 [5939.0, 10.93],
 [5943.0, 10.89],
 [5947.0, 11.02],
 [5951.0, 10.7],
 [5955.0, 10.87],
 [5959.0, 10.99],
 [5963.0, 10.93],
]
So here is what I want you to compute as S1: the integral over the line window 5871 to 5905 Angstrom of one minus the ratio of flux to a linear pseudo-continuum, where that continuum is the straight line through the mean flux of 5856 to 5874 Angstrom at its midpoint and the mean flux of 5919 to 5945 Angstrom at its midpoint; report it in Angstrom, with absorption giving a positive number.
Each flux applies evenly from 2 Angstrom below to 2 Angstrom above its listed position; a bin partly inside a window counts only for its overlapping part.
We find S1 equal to 3.4 Angstrom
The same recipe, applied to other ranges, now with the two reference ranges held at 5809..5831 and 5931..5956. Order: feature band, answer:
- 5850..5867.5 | 0.57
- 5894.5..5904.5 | 1.52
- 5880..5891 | 1.36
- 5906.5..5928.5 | 0.18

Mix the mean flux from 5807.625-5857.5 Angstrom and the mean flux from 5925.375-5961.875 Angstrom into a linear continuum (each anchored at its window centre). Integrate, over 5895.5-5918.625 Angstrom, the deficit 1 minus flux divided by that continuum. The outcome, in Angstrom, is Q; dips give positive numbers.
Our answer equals 1.5 Angstrom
